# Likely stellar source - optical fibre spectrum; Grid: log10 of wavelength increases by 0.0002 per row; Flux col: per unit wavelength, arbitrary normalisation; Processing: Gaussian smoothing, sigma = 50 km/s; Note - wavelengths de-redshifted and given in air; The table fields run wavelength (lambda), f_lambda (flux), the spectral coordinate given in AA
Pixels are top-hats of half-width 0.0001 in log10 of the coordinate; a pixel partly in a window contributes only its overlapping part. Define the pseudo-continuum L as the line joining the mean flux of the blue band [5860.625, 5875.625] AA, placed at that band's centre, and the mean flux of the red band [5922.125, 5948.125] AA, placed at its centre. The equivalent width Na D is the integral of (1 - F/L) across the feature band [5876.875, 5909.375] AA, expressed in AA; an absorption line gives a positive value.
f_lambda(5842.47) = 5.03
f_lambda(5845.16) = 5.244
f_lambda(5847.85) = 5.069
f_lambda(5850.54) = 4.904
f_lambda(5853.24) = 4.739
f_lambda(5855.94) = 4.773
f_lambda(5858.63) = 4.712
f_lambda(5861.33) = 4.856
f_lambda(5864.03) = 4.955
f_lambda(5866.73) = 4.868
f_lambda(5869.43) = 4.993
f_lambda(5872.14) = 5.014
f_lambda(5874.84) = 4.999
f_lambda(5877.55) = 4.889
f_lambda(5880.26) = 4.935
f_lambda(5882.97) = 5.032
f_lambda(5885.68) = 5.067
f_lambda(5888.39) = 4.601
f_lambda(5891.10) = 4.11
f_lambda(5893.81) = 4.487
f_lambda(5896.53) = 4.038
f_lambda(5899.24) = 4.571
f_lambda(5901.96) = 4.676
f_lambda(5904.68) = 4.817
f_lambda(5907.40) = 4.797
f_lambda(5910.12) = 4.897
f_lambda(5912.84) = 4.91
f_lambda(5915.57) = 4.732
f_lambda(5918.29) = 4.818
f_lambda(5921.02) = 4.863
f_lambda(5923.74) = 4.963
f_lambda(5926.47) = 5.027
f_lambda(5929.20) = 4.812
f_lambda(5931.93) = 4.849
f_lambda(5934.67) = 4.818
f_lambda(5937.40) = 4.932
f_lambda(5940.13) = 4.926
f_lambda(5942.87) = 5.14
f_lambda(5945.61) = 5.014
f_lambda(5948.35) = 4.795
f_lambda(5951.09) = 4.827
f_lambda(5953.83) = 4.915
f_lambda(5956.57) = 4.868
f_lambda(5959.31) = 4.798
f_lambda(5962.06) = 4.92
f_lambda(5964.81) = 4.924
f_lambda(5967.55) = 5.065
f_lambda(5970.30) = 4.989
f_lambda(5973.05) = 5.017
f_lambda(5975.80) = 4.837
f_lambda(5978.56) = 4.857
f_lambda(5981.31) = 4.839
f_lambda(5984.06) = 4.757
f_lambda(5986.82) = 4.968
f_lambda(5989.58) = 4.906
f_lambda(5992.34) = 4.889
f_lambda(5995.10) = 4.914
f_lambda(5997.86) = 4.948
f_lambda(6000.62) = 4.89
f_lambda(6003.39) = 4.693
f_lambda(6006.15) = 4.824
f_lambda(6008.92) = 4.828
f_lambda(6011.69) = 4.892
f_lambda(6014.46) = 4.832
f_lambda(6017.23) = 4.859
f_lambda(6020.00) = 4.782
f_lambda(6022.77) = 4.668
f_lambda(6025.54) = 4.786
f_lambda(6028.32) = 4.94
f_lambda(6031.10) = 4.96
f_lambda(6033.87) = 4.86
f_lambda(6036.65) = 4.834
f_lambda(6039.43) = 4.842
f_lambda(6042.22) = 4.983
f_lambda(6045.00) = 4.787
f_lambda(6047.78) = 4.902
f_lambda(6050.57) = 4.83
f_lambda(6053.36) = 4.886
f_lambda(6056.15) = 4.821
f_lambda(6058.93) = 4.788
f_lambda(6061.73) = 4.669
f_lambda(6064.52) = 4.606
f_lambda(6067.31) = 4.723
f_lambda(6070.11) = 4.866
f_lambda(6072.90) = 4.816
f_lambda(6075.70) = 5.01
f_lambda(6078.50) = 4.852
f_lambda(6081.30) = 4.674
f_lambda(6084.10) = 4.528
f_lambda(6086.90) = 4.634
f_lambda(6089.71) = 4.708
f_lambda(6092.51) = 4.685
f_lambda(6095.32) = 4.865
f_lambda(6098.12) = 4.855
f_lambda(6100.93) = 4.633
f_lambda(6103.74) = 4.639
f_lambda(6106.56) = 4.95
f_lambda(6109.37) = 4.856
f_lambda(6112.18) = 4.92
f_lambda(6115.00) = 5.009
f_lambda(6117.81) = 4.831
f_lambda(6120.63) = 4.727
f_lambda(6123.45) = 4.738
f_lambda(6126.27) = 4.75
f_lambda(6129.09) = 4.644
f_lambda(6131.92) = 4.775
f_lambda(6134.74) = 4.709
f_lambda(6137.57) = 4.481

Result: 1.8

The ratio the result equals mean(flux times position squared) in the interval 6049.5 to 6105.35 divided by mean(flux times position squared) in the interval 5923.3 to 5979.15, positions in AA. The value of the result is 1.01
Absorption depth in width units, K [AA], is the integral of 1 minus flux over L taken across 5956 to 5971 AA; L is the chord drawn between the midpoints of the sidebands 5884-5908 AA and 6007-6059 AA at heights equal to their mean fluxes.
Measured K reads -0.7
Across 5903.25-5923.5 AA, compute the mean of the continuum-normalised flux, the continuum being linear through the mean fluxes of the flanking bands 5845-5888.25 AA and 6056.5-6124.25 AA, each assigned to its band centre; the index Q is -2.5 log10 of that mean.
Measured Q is 0.01 mag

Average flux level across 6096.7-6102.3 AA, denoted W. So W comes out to 4.75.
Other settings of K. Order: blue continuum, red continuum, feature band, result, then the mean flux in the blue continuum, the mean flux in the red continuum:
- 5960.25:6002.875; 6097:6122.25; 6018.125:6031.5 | 0.17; 4.91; 4.82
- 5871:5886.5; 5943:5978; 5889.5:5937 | 2.26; 4.99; 4.92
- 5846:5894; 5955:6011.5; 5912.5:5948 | -0.27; 4.85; 4.89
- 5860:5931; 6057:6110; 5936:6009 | -1.84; 4.8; 4.76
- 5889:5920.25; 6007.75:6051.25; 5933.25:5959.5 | -1.15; 4.63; 4.85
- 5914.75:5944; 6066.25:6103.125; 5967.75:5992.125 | -0.26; 4.9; 4.76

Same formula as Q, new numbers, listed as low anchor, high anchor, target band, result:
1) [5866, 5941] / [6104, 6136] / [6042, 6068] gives 0.002 mag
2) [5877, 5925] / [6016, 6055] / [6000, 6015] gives 0.001 mag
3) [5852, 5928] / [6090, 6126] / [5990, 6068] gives -0.007 mag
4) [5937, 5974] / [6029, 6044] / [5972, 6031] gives 0.013 mag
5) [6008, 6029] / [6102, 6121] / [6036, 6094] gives 0.012 mag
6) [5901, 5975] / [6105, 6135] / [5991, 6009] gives 0.002 mag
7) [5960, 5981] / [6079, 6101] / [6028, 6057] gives -0.017 mag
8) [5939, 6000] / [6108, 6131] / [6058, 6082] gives 0.014 mag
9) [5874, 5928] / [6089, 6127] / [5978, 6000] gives -0.025 mag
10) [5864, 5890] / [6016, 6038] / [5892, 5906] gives 0.094 mag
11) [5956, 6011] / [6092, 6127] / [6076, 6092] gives 0.028 mag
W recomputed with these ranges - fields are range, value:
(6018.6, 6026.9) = 4.75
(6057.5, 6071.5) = 4.73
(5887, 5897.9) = 4.31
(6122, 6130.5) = 4.71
